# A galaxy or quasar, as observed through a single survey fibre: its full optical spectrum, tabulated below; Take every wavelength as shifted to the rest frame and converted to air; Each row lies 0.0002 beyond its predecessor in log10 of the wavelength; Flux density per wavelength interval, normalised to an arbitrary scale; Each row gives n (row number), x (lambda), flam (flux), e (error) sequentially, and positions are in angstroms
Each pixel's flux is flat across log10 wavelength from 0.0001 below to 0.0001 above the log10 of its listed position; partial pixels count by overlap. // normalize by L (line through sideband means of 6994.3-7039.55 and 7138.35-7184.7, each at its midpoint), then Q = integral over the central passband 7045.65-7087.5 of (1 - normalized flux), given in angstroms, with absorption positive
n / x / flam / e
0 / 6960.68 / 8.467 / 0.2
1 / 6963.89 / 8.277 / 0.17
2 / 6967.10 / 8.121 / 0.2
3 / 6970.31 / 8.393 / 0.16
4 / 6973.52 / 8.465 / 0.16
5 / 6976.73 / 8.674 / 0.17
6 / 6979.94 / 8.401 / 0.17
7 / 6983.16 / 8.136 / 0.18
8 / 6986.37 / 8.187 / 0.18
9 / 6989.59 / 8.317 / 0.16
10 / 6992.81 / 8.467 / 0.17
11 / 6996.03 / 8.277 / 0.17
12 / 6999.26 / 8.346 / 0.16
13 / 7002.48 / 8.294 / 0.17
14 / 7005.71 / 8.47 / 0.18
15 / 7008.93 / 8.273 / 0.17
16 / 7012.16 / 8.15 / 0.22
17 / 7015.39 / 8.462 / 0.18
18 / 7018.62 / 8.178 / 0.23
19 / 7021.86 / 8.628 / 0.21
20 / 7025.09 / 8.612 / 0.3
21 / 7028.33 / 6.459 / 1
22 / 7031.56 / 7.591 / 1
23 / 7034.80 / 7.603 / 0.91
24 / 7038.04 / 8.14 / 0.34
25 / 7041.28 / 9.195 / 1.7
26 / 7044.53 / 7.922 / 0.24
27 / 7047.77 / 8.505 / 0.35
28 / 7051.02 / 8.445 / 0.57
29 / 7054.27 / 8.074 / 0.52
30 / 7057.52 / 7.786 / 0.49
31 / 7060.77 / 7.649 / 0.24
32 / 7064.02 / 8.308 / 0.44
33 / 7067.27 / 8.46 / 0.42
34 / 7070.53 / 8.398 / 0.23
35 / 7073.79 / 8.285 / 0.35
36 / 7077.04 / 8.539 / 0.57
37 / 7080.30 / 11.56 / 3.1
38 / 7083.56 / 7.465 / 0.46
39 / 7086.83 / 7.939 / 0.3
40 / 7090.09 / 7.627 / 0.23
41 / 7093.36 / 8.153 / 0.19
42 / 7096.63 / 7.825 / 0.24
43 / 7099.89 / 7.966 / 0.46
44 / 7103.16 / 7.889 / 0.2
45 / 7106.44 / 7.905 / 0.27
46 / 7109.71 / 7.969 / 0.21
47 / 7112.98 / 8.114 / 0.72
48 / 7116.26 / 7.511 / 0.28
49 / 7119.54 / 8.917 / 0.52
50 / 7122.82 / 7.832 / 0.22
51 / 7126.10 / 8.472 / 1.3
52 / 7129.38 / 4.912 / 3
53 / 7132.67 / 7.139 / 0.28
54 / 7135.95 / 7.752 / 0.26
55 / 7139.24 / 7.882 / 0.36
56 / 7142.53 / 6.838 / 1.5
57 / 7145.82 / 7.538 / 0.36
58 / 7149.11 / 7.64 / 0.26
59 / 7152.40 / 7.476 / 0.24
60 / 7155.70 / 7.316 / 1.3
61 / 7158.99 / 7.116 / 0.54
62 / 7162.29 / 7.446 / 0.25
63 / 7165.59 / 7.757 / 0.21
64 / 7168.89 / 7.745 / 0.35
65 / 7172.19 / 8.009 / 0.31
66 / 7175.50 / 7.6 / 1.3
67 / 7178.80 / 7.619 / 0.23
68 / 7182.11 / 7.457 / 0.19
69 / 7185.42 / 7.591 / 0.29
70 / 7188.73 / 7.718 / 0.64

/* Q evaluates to -2.7 angstroms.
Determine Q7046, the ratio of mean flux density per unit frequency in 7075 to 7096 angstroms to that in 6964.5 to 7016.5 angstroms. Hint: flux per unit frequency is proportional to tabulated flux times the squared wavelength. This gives 1.0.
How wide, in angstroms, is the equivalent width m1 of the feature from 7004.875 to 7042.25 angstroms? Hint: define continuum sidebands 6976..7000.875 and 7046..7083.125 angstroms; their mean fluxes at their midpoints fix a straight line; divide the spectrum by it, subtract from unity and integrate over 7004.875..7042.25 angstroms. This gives 1.3 angstroms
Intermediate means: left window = 8.34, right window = 8.51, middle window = 8.12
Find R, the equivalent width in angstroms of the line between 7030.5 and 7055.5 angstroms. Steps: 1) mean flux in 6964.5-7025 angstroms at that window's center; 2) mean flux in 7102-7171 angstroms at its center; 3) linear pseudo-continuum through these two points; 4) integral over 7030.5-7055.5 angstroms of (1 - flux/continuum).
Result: -0.34 angstroms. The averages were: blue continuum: 8.35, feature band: 8.2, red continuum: 7.58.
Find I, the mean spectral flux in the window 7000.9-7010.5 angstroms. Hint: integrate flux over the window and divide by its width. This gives 8.35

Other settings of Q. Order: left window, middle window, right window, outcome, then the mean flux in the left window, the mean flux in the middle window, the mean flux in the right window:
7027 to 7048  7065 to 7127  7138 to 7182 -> -4.2 angstroms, 7.9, 8.25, 7.53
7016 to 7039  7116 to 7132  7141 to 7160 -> -0.1 angstroms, 7.91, 7.5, 7.33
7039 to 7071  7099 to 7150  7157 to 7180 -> 1.5 angstroms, 8.27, 7.64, 7.61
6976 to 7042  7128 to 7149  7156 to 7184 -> 1.7 angstroms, 8.21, 7.08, 7.58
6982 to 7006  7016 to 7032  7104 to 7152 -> 0.4 angstroms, 8.31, 7.95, 7.6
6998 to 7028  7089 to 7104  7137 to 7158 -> -0.3 angstroms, 8.3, 7.9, 7.45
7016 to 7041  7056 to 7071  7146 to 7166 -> -0.5 angstroms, 7.98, 8.1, 7.45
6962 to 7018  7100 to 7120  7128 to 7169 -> -1.2 angstroms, 8.33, 7.99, 7.27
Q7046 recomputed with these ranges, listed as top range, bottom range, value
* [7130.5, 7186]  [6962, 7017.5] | 0.94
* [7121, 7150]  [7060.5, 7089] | 0.87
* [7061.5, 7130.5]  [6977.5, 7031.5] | 1.01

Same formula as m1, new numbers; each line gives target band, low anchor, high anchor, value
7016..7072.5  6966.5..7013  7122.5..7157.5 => -1.08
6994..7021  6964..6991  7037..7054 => 0.18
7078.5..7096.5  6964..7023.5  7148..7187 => -1.28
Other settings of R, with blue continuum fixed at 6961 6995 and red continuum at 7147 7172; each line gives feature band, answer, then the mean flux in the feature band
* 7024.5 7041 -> 0.7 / 7.75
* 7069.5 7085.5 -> -1.9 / 8.85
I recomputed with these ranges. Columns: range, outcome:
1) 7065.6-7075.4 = 8.38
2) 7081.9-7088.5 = 7.72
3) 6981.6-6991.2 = 8.22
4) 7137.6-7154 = 7.48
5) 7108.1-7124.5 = 8.07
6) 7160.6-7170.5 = 7.64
